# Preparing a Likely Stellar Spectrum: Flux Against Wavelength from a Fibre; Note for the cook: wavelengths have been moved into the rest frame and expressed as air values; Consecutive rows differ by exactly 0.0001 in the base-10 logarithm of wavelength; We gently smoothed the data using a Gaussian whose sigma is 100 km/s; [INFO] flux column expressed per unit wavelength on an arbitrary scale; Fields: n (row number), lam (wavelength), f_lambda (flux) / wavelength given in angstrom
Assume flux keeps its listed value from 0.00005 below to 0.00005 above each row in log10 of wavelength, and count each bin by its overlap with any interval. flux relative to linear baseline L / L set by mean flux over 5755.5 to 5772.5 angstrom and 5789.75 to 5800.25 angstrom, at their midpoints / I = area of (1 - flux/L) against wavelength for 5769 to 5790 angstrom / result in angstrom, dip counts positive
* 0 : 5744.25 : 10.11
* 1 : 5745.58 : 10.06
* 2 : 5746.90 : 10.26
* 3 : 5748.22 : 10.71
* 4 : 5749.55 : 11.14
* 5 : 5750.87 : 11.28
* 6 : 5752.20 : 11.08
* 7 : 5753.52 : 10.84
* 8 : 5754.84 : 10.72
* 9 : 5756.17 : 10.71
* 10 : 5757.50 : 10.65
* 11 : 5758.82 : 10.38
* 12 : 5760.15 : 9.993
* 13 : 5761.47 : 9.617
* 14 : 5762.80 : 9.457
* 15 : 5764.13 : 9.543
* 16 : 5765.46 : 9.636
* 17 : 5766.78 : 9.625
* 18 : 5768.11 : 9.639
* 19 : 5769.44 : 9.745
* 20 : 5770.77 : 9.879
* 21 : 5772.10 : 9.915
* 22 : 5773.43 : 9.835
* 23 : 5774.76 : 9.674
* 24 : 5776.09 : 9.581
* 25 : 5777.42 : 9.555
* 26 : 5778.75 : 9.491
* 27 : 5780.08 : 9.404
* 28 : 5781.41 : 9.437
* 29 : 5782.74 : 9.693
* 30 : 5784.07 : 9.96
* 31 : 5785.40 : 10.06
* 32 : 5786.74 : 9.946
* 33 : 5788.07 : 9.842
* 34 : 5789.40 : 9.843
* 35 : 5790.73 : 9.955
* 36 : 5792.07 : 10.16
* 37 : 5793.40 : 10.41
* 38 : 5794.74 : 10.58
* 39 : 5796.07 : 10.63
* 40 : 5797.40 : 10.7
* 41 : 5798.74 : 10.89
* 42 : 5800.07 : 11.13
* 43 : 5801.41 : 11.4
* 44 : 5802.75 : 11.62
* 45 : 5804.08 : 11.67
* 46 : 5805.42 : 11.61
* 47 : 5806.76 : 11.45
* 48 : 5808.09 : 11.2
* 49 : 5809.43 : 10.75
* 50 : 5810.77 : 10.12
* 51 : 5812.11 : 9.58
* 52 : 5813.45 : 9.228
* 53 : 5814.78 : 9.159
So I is 1.0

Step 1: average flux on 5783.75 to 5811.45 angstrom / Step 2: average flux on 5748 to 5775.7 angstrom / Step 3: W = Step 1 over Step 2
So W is 1.0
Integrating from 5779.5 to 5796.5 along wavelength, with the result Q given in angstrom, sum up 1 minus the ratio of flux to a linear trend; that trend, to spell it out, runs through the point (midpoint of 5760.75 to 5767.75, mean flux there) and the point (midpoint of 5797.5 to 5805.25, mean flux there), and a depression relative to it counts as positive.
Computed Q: 1.1 angstrom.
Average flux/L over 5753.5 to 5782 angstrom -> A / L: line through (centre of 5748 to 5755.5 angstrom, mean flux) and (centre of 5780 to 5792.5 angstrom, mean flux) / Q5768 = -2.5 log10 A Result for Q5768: 0.06 mag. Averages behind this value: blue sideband 11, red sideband 9.84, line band 9.86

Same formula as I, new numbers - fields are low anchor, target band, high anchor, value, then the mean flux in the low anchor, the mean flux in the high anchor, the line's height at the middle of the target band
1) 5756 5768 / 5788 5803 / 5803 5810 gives 0.6 angstrom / 9.91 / 11.4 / 11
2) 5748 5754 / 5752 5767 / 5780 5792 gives 0.8 angstrom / 11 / 9.83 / 10.7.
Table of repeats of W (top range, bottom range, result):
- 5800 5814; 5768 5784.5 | 1.12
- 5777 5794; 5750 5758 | 0.90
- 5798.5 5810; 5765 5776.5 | 1.16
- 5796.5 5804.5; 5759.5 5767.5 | 1.16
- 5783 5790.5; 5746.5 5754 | 0.91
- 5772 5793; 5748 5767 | 0.94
